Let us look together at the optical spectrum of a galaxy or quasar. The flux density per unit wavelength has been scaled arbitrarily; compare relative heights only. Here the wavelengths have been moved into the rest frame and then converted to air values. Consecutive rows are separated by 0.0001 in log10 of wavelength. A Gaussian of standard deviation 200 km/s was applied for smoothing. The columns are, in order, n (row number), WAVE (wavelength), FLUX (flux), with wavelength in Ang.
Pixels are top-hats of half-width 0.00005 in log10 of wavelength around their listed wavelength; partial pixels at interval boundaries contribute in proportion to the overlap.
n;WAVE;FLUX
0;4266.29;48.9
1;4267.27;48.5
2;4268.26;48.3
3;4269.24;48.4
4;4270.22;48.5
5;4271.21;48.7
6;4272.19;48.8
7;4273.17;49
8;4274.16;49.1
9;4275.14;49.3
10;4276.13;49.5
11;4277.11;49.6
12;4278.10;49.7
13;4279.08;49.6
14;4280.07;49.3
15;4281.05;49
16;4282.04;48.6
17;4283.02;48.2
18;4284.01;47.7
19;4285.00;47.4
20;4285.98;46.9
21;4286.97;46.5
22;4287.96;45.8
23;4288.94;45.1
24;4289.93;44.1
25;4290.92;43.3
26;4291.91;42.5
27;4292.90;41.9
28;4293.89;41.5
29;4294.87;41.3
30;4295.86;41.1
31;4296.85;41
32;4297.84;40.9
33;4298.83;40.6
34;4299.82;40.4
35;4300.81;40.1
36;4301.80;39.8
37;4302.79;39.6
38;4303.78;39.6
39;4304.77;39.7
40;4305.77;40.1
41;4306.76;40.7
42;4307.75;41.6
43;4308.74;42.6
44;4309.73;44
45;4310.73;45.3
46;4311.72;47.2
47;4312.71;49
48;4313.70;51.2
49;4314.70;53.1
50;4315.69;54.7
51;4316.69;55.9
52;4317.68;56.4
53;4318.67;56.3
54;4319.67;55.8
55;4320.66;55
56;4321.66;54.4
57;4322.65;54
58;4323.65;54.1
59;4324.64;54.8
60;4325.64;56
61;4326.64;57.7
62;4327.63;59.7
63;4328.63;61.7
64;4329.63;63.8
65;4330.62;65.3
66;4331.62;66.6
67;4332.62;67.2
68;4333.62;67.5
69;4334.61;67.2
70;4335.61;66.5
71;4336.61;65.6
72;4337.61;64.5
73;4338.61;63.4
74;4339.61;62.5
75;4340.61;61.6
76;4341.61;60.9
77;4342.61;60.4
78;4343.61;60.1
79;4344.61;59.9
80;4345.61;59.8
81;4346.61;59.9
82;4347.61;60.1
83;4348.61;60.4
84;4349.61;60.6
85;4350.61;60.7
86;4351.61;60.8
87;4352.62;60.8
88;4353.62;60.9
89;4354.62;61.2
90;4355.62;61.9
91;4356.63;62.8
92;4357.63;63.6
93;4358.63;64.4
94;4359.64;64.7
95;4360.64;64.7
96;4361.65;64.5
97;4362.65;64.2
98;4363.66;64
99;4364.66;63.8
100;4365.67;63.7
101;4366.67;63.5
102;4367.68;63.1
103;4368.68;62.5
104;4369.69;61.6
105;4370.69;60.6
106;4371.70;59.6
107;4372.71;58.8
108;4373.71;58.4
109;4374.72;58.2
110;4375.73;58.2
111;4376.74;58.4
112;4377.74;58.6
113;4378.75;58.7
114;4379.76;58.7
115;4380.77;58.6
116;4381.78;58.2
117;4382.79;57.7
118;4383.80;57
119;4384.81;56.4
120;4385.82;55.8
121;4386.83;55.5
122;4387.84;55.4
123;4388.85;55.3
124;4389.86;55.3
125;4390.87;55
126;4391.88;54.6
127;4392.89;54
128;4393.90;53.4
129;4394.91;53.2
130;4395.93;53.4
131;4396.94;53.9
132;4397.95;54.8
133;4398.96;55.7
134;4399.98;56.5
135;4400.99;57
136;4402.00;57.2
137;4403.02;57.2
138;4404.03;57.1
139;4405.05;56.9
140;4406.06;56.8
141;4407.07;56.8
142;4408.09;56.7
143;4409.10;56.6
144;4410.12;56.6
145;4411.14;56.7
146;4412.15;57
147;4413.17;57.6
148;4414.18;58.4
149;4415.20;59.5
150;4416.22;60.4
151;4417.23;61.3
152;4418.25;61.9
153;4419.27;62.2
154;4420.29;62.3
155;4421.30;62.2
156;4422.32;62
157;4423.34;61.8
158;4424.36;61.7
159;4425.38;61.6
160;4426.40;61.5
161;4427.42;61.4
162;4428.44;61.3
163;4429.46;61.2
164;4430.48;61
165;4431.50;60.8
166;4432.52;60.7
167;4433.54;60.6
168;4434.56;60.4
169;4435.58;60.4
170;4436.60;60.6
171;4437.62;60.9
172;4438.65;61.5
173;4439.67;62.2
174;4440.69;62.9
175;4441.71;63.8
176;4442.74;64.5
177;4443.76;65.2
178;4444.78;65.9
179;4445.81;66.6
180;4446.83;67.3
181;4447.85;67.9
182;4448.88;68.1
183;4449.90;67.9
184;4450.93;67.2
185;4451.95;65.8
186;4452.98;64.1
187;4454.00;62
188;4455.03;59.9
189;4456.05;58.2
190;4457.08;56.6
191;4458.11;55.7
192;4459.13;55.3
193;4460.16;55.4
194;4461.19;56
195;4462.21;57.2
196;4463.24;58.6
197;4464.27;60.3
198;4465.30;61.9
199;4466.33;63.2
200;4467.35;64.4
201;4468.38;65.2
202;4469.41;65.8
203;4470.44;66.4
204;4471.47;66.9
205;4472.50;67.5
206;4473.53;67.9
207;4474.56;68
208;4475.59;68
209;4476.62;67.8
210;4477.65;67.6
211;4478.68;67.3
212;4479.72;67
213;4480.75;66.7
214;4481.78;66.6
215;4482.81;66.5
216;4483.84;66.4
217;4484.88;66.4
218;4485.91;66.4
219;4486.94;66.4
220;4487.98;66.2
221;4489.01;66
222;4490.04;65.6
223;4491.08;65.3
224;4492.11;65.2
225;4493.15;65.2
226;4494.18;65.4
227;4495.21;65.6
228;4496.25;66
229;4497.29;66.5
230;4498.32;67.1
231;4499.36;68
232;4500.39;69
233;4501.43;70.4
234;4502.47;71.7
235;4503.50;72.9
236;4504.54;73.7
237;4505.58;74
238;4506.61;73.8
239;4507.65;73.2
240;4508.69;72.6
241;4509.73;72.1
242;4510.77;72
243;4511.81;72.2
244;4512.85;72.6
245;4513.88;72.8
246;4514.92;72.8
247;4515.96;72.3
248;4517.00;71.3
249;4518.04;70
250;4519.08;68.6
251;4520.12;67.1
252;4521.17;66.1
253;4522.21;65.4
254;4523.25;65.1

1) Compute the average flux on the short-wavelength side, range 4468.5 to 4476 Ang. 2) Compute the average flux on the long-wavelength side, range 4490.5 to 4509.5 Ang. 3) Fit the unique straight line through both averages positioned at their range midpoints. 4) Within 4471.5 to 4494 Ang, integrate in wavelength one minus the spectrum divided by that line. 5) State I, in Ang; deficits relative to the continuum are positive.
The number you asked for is 0.4 Ang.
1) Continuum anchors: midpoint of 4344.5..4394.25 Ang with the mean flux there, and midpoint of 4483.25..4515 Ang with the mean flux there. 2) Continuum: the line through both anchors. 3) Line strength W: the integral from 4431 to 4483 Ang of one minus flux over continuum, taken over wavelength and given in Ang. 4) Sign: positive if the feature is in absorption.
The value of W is 2.09 Ang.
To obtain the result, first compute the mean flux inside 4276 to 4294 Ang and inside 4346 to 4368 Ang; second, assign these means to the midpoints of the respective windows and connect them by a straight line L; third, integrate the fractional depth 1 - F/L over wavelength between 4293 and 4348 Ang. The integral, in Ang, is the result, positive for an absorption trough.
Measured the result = 1.6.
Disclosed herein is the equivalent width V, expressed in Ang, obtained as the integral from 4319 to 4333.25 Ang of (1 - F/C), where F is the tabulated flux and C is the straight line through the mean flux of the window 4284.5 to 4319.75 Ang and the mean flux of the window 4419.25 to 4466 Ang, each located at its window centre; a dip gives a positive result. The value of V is -3.3 Ang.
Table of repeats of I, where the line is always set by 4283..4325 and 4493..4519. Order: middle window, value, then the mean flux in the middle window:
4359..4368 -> -1.8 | 64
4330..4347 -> -4.4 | 63.5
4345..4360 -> -2.7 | 61.5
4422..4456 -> -0.2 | 63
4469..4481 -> -0.1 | 67.2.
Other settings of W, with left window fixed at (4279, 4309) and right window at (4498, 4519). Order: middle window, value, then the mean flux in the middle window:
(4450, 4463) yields 1.0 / 59.7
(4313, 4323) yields -1.7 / 54.6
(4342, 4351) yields -1.8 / 60.3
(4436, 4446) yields -0.1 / 63.3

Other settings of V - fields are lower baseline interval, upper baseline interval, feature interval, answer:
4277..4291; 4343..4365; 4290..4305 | 2.75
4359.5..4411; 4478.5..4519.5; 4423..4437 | 0.30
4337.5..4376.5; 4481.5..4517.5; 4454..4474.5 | 1.82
